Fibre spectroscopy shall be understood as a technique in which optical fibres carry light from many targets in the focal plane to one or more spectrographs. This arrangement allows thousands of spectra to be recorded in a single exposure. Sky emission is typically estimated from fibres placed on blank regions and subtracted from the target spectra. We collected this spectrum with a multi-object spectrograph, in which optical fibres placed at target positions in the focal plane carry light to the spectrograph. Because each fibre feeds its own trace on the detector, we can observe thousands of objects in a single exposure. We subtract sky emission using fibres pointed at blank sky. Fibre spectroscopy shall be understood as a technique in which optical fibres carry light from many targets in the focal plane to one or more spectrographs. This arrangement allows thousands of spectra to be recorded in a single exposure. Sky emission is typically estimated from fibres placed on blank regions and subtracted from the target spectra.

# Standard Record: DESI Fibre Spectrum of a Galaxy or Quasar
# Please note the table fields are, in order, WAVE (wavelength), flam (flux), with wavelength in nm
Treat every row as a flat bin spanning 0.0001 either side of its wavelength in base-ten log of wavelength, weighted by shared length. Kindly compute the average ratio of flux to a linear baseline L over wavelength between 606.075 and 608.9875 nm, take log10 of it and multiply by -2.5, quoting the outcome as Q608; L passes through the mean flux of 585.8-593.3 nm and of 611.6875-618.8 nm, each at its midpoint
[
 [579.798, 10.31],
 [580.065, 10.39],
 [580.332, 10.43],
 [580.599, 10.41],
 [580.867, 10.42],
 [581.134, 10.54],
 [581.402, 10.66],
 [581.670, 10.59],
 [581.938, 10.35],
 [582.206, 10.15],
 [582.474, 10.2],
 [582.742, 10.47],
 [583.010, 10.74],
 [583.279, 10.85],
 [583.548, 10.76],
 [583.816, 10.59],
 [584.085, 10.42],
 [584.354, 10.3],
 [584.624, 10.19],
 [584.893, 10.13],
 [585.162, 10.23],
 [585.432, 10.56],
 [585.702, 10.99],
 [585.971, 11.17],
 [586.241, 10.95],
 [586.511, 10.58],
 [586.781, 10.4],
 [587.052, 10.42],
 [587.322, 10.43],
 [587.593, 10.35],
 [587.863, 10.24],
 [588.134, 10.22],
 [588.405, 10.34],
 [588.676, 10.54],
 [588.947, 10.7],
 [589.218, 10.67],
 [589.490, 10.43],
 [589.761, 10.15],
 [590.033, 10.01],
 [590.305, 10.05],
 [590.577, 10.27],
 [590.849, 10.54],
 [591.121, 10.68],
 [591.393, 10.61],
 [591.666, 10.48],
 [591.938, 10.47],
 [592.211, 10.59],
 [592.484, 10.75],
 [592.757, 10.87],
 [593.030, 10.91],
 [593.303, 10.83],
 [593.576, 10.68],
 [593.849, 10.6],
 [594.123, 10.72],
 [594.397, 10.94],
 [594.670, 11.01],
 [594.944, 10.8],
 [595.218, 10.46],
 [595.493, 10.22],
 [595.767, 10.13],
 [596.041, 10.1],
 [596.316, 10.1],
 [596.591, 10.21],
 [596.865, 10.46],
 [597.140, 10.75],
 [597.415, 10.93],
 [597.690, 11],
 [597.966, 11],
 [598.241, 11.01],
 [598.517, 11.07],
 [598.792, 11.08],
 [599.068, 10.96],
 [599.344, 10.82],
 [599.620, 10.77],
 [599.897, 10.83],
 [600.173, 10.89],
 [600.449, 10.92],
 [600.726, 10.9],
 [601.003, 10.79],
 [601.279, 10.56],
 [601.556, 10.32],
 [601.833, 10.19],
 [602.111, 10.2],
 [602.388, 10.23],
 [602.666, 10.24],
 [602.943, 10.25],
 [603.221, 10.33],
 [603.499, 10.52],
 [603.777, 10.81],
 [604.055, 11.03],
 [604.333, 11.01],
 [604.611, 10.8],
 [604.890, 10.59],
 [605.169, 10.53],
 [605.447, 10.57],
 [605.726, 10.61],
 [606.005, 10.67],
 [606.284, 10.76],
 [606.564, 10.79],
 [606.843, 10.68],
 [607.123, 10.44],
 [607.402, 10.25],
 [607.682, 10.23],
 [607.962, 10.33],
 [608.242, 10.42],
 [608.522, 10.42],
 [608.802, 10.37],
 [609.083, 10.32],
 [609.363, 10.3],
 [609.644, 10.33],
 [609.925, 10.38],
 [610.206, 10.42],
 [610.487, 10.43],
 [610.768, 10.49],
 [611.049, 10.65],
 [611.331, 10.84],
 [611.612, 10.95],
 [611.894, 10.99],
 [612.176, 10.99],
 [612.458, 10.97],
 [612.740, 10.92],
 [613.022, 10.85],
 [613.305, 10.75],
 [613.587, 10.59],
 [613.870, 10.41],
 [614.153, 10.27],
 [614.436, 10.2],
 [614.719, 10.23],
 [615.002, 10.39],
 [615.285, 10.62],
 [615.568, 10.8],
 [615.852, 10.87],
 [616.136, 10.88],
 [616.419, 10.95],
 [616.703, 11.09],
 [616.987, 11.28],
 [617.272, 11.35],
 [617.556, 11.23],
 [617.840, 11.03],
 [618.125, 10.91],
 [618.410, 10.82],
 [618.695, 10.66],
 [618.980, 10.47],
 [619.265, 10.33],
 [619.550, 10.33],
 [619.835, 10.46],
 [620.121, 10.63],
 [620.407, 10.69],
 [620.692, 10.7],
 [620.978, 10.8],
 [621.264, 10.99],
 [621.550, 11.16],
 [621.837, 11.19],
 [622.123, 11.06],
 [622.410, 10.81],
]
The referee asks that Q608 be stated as 0.03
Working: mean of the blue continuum 10.5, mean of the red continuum 10.8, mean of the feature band 10.5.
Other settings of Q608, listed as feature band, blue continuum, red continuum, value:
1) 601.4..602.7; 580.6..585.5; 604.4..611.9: 0.03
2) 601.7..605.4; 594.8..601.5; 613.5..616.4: 0.01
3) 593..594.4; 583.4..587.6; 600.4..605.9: -0.02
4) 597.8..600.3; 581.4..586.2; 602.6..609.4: -0.04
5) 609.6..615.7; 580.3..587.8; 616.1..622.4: 0.02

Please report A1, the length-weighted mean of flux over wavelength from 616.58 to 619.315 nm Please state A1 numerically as 10.9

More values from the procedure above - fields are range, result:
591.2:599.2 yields 10.7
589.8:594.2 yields 10.6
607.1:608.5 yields 10.3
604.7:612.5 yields 10.6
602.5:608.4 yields 10.6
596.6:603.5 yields 10.7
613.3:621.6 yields 10.7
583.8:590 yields 10.5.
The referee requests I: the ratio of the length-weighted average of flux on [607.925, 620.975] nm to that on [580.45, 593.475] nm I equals 1.02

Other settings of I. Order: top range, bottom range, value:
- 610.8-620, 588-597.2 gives 1.02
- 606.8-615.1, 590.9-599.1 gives 0.99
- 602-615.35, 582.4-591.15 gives 1.01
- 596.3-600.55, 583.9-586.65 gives 1.03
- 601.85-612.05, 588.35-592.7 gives 1.01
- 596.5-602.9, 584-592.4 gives 1.02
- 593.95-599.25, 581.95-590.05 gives 1.02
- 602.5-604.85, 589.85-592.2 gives 1.02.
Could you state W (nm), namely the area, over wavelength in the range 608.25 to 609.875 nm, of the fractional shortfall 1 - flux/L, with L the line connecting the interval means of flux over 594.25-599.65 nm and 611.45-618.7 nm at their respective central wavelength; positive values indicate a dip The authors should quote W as 0.06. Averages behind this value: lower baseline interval 10.7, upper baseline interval 10.8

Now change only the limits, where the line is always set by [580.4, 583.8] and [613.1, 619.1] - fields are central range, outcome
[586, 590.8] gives 0.06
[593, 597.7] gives 0.01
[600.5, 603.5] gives 0.07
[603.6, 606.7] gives -0.02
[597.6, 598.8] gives -0.05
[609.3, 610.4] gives 0.04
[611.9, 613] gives -0.02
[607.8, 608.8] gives 0.03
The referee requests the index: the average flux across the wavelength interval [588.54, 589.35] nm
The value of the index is 10.6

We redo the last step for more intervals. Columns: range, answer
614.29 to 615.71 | 10.5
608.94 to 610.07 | 10.3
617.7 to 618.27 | 11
